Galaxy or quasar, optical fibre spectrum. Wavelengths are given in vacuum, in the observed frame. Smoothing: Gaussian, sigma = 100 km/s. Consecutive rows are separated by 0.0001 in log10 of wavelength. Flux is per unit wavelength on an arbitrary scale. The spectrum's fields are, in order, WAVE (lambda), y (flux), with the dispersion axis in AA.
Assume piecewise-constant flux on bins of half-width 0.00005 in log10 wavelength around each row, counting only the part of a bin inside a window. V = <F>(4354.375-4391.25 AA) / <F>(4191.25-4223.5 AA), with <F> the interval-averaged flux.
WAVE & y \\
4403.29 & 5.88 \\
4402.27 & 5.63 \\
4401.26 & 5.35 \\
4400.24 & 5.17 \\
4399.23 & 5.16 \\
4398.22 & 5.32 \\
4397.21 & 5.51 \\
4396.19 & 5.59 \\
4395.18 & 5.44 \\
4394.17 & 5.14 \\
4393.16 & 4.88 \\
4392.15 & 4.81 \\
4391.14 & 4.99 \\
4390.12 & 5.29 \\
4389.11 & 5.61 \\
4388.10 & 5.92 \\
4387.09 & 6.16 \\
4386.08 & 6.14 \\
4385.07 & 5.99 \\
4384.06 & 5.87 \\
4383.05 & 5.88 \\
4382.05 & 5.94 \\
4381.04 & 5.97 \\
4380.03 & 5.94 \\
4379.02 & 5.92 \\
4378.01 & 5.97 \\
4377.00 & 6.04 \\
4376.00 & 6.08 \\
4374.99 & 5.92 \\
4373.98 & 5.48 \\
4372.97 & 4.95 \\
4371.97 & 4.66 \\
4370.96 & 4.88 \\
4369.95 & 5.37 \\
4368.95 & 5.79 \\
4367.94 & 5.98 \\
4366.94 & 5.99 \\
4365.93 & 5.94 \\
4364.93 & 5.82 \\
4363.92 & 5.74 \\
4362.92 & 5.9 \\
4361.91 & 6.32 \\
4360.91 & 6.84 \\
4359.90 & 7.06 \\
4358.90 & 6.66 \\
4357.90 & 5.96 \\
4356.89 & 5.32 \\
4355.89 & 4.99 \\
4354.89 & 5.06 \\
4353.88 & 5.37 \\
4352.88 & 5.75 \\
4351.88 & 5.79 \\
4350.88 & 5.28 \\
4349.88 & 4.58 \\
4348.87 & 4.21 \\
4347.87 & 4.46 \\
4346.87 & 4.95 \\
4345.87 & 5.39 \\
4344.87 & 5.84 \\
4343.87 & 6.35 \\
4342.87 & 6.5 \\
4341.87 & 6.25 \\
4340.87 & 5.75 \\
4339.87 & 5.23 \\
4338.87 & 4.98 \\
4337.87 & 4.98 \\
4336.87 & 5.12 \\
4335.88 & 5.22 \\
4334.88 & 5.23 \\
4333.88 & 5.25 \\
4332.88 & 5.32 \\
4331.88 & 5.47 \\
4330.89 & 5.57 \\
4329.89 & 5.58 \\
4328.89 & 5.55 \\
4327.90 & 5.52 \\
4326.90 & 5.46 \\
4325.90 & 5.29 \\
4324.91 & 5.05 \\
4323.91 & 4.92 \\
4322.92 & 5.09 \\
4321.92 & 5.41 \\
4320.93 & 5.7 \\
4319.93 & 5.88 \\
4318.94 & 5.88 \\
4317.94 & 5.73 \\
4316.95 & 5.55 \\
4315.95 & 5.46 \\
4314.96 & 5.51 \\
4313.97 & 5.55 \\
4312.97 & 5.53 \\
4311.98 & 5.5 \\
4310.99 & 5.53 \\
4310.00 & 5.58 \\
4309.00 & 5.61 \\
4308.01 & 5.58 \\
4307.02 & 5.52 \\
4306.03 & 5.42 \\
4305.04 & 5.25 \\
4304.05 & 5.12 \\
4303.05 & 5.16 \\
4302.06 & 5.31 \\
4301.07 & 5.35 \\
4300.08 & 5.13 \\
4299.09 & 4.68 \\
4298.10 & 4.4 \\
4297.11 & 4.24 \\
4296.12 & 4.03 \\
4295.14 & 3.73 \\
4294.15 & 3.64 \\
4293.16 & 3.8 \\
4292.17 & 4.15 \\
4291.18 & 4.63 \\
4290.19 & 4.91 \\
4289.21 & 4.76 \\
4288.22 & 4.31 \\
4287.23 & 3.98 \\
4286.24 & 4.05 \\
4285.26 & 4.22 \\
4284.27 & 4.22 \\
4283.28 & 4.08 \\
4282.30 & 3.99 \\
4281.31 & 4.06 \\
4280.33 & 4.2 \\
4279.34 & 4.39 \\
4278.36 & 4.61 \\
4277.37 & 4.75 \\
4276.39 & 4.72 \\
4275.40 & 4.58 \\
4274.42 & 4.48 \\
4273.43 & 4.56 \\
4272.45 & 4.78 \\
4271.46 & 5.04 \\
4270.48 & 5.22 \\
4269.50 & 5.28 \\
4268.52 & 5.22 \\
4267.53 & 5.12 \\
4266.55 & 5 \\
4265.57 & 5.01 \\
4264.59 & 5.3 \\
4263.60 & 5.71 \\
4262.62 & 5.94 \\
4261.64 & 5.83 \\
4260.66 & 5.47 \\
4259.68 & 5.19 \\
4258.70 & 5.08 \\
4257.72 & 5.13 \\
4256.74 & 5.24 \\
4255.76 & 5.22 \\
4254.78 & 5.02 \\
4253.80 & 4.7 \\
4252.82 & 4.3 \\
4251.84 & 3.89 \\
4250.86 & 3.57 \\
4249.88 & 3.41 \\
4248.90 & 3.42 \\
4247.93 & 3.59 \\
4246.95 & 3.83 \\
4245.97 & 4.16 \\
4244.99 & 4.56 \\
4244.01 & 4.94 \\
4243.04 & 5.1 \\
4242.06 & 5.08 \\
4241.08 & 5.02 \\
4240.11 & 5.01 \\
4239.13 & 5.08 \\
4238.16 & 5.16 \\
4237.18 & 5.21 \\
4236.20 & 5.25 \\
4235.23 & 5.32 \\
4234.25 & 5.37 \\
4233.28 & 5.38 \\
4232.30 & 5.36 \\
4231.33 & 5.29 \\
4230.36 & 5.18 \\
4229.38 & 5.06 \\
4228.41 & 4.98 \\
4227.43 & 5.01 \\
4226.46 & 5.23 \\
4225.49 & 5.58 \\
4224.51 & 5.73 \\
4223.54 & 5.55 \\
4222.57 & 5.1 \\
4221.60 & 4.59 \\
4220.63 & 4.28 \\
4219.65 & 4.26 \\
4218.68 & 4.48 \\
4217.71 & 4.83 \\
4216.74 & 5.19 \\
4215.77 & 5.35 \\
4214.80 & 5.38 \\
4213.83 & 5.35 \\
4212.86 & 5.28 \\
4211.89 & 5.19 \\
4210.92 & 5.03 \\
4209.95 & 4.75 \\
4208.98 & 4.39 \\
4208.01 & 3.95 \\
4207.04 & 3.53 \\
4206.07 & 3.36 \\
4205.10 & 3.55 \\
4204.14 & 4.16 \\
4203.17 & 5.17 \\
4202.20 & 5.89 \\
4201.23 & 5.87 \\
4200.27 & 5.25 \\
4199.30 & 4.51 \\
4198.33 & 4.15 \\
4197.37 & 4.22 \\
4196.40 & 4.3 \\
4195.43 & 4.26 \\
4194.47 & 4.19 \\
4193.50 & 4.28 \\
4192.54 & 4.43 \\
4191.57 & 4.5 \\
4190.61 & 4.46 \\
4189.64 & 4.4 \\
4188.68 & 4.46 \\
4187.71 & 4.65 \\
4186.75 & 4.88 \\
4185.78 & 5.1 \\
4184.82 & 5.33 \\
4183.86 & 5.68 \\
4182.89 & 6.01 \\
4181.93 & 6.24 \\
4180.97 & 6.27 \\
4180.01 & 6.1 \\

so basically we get 1.25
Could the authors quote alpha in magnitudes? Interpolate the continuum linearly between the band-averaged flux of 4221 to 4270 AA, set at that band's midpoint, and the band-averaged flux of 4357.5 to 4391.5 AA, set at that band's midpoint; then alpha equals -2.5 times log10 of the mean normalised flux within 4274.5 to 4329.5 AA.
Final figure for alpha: 0.10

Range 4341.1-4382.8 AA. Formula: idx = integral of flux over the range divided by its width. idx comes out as 5.69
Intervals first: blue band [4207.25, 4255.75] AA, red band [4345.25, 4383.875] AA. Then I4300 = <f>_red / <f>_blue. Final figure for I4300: 1.2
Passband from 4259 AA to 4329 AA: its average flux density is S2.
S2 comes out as 4.98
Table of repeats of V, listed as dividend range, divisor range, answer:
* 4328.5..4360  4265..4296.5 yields 1.21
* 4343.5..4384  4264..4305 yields 1.23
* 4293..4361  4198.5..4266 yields 1.09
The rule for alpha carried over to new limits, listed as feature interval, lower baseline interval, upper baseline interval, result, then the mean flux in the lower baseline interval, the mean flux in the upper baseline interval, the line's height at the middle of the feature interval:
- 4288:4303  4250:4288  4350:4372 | 0.124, 4.75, 5.75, 5.04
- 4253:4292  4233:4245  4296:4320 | 0.088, 5.13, 5.31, 5.22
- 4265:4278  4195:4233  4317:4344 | 0.054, 4.84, 5.48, 5.16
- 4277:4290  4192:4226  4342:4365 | 0.211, 4.73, 5.66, 5.21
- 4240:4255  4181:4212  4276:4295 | 0.035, 4.71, 4.27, 4.46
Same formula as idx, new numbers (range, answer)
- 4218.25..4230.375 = 5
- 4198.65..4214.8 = 4.72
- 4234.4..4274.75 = 4.87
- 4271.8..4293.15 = 4.39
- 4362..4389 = 5.78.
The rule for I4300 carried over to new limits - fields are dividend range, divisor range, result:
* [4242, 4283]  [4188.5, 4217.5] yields 1.02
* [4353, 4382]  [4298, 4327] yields 1.07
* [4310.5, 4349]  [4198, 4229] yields 1.12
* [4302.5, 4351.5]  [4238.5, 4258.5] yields 1.19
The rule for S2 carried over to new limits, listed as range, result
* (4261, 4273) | 5.29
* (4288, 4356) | 5.21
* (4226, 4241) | 5.19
